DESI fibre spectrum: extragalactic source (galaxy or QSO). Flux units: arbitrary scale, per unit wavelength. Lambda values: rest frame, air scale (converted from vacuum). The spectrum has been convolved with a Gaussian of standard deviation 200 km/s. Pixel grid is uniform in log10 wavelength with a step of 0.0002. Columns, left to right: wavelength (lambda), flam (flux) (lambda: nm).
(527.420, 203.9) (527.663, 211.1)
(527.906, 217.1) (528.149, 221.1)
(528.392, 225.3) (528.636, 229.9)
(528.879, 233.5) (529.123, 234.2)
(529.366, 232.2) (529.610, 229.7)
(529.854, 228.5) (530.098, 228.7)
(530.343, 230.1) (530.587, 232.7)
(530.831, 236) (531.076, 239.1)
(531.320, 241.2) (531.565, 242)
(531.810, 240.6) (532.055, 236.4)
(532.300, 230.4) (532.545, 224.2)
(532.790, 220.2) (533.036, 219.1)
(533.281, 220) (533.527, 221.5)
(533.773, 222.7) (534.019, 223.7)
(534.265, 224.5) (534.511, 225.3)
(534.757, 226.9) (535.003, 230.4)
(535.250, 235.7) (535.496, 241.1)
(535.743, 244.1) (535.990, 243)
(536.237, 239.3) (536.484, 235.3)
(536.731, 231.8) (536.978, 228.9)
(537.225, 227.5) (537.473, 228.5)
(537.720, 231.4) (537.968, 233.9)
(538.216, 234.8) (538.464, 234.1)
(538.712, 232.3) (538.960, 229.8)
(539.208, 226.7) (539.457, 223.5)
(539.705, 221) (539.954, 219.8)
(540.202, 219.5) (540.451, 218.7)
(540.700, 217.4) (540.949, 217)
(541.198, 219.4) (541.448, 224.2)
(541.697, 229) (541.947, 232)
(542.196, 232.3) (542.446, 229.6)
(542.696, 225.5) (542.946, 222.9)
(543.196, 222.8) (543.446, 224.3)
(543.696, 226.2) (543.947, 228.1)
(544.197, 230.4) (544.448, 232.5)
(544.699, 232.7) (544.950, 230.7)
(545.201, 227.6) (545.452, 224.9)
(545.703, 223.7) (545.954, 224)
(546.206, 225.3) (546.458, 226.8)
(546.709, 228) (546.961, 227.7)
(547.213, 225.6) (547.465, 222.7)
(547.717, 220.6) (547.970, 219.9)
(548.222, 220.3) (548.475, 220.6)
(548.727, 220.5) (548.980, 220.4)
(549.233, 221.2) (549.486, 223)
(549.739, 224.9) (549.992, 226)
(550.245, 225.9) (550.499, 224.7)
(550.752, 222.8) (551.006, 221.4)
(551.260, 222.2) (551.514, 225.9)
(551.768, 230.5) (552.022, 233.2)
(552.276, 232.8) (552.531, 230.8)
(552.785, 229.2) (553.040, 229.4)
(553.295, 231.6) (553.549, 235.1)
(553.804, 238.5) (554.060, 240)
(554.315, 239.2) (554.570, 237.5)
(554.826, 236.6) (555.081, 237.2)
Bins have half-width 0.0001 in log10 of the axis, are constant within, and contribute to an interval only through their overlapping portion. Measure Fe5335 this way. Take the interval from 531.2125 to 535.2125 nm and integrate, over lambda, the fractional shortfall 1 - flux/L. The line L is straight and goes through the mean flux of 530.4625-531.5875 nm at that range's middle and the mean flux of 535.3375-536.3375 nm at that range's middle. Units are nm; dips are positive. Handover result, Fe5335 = 0.191 nm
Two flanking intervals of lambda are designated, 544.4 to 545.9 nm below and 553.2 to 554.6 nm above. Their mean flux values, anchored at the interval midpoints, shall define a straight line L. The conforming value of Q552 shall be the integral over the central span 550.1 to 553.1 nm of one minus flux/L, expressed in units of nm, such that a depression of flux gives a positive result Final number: 0.10 nm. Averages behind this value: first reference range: 228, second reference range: 237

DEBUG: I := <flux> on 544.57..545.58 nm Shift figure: 229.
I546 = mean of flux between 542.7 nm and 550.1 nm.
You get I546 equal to 225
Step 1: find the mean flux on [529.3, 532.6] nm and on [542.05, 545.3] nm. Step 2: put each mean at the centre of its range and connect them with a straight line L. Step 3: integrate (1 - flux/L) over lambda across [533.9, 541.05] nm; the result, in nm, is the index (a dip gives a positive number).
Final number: 0.06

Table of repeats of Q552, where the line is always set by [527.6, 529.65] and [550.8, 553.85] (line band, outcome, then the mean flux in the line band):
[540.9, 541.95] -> 0.02 nm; 224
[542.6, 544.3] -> 0.02 nm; 226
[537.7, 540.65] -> 0.01 nm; 227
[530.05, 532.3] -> -0.09 nm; 236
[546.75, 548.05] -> 0.03 nm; 224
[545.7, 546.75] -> 0.01 nm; 226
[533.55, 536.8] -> -0.07 nm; 232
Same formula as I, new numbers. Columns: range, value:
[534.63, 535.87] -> 236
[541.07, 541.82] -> 224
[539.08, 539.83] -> 224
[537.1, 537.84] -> 229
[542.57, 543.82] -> 224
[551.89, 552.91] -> 232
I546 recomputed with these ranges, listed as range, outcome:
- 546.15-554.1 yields 226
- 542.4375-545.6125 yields 227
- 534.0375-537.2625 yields 233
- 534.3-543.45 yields 229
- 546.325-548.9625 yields 223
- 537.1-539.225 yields 231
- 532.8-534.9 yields 223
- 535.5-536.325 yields 242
